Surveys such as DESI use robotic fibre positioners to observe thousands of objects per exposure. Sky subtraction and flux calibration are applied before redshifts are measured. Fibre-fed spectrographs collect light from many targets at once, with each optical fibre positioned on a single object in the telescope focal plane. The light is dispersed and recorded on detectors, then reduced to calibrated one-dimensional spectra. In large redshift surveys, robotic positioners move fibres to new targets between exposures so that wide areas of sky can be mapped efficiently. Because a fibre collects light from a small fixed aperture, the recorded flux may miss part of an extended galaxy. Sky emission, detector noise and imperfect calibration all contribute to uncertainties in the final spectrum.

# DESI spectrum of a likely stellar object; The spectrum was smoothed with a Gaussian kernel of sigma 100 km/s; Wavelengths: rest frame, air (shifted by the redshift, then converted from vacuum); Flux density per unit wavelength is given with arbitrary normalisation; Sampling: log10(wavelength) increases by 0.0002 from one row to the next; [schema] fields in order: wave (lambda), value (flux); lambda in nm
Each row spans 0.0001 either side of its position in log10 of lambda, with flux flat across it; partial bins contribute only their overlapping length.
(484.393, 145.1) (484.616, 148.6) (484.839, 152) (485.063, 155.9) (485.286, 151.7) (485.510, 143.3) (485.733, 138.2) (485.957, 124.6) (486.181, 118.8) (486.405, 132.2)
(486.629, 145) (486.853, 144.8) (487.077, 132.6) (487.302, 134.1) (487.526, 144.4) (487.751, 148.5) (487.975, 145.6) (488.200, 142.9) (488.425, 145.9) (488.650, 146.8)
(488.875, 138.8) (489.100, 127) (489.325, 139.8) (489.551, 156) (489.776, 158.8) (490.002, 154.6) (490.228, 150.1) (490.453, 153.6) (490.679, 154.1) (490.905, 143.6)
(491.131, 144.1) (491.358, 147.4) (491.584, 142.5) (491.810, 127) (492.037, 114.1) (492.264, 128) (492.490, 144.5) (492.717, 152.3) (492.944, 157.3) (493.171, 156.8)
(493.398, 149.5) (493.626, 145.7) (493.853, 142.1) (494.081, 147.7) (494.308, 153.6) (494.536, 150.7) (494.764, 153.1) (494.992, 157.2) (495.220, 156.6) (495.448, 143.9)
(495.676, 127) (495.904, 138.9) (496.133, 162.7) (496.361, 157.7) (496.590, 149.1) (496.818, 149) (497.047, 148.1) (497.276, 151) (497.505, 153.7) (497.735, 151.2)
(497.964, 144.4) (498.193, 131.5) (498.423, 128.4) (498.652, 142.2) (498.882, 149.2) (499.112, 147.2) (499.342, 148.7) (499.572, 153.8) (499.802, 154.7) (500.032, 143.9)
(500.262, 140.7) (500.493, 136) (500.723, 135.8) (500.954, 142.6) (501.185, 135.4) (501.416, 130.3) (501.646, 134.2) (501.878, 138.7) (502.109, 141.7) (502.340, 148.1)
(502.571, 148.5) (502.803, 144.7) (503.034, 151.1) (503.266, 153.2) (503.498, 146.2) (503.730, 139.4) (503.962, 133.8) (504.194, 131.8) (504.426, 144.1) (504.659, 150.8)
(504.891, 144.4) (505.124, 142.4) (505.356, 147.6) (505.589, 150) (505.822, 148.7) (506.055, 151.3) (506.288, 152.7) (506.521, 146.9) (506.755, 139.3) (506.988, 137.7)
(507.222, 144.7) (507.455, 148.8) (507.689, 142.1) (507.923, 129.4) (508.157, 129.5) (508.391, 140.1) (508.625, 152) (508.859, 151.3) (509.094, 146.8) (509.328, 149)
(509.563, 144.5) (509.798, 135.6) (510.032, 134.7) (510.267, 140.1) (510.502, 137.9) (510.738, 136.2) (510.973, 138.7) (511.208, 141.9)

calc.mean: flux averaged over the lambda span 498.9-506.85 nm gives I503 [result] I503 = 144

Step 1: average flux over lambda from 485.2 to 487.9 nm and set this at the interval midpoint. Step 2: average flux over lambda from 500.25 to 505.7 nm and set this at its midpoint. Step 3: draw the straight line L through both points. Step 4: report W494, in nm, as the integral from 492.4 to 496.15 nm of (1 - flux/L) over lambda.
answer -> -0.24 nm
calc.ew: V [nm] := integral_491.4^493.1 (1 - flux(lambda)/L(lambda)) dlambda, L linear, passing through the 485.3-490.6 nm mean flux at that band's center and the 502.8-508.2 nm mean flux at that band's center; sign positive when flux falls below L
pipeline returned 0.05 nm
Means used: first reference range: 142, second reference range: 144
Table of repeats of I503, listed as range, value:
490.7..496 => 145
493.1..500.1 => 148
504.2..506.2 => 147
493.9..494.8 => 150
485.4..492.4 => 141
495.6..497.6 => 149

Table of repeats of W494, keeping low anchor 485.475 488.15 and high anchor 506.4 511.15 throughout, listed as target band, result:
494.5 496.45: -0.15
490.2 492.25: -0.04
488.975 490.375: -0.10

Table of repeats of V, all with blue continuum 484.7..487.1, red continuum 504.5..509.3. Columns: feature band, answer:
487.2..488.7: -0.03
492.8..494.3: -0.09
